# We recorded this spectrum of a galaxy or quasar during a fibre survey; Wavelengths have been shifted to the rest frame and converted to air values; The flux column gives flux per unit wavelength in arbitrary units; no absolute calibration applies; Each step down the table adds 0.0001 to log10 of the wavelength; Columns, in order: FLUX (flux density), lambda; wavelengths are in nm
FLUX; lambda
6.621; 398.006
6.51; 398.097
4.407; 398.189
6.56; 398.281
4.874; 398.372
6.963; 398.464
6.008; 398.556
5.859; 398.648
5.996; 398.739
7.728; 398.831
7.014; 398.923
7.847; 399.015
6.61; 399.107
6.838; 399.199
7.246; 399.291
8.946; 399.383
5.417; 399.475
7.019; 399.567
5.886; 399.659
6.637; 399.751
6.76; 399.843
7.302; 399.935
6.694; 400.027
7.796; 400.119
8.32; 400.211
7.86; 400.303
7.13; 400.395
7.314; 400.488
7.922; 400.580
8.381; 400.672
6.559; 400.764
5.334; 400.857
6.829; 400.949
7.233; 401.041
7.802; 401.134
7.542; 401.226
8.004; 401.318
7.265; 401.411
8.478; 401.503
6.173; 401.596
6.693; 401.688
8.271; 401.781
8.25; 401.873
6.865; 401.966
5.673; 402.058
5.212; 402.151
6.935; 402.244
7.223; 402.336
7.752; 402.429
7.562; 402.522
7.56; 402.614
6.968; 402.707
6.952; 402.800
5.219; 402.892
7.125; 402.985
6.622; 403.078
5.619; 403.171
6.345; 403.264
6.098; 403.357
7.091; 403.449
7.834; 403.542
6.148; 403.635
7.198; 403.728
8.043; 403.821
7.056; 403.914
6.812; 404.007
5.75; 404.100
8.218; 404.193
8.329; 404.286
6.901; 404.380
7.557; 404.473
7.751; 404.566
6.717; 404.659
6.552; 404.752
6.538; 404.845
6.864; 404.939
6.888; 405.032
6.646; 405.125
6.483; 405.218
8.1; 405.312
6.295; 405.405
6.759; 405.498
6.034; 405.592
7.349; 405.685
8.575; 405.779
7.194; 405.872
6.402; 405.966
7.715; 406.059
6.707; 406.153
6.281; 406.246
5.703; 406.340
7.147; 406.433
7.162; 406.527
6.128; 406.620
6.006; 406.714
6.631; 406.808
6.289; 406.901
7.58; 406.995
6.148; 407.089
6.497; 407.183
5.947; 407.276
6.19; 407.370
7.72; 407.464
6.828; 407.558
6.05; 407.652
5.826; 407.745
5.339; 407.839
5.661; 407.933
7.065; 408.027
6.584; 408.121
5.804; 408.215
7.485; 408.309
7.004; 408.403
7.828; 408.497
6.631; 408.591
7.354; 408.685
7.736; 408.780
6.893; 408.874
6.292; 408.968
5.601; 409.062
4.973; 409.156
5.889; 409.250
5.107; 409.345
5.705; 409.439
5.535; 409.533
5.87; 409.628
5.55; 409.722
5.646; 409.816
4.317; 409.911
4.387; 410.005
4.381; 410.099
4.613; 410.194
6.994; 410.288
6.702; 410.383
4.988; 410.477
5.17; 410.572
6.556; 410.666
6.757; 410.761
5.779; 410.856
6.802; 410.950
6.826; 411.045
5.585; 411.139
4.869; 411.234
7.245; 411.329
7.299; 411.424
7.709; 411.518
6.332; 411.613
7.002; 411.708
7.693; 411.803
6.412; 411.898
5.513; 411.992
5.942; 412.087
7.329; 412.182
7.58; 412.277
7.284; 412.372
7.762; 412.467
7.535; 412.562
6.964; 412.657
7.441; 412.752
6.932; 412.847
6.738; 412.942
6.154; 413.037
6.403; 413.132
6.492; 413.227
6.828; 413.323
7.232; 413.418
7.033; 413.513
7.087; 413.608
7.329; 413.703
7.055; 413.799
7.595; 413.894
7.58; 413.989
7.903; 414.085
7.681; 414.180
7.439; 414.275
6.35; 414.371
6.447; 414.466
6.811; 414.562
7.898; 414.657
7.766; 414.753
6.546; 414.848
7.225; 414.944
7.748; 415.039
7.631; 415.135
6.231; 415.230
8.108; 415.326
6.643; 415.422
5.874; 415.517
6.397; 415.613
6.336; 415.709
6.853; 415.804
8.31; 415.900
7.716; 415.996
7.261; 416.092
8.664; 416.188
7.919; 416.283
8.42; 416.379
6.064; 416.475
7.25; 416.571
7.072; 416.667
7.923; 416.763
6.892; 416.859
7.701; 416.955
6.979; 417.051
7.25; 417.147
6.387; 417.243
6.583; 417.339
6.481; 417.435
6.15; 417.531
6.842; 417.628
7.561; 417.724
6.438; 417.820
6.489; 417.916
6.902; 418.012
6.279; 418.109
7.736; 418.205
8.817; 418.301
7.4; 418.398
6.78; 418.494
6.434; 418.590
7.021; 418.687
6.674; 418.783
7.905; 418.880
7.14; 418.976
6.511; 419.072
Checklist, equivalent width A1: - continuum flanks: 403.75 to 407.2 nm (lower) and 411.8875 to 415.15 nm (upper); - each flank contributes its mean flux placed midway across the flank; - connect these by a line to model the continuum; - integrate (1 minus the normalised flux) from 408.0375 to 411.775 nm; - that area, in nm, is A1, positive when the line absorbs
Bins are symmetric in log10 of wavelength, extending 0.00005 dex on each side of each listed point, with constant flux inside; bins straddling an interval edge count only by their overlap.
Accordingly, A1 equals 0.448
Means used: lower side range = 6.92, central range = 6.16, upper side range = 7.08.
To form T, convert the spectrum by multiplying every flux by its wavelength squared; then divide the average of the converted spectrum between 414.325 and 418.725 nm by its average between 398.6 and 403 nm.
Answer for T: 1.08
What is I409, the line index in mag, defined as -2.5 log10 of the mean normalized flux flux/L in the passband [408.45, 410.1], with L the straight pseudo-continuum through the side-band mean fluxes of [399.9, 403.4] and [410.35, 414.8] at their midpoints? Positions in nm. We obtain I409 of 0.17 mag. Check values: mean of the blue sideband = 7.07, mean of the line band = 5.91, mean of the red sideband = 6.85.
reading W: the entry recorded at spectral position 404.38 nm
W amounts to 6.901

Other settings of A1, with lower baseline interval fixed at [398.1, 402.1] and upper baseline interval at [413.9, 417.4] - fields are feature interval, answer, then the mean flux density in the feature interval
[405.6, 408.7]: 0.181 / 6.68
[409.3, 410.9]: 0.359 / 5.53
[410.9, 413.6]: 0.131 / 6.82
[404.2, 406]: -0.005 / 7.08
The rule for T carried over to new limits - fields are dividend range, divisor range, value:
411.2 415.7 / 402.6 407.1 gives 1.06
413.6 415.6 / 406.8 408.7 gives 1.13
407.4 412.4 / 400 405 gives 0.92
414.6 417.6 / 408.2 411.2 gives 1.23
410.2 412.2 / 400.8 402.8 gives 0.94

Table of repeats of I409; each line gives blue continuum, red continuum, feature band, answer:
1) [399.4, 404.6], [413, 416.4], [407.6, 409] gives 0.08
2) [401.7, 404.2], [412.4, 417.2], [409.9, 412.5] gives 0.13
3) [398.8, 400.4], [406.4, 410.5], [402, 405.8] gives -0.03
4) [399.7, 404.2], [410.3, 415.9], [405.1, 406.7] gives 0.02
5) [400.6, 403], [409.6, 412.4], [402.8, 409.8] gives 0.00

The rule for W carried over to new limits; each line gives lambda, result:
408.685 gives 7.354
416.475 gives 6.064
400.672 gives 8.381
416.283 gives 7.919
